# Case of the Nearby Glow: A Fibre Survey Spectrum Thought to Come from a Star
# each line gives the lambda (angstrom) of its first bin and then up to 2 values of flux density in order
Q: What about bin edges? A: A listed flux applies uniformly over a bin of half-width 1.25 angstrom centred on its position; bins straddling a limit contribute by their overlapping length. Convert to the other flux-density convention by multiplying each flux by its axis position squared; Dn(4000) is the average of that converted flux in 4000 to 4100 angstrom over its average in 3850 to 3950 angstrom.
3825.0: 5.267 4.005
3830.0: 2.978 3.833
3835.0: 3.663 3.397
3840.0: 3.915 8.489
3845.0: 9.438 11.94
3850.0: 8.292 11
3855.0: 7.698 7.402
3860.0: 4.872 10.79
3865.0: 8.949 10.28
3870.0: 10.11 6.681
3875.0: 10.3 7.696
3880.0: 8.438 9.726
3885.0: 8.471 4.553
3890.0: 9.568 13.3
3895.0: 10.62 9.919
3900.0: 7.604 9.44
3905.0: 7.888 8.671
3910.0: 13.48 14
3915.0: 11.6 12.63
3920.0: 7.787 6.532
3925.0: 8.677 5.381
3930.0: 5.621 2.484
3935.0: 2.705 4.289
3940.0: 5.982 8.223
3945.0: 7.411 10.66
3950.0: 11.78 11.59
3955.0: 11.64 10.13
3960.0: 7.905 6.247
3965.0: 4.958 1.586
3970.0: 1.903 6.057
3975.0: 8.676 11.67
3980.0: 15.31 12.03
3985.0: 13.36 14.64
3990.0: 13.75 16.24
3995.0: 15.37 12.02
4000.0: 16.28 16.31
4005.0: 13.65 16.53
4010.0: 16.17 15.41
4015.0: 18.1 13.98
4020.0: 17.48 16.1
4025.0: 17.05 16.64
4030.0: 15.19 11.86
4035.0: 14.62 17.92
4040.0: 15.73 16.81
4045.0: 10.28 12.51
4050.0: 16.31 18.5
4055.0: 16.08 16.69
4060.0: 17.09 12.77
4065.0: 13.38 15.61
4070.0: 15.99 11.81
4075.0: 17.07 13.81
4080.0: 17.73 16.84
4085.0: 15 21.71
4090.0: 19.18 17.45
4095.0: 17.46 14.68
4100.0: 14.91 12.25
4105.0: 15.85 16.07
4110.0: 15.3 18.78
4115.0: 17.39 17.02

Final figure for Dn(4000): 2.00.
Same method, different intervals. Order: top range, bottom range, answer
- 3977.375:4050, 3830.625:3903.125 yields 1.96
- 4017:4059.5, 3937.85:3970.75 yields 2.11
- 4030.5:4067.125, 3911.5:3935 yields 2.02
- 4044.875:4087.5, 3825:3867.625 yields 2.47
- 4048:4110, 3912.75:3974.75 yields 2.32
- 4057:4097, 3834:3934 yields 2.09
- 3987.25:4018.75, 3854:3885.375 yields 1.91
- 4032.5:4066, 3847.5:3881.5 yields 1.90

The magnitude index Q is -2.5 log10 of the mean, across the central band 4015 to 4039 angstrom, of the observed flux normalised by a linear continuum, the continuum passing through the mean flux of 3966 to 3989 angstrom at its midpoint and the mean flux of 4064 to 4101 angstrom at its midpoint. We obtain -0.243 mag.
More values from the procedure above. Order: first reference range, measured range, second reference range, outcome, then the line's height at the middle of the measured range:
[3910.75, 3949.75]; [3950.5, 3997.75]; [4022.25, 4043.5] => 0.106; 11.2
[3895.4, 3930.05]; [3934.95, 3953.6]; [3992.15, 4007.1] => 0.380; 11.4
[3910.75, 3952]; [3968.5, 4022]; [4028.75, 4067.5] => -0.131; 11.9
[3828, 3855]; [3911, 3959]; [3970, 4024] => 0.294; 11.1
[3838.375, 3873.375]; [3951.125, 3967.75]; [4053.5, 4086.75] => 0.409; 11.9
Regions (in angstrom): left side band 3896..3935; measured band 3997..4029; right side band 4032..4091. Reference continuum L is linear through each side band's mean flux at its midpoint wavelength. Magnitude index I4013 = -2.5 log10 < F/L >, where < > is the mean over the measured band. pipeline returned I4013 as -0.19 mag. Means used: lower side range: 8.6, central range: 15.9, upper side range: 15.7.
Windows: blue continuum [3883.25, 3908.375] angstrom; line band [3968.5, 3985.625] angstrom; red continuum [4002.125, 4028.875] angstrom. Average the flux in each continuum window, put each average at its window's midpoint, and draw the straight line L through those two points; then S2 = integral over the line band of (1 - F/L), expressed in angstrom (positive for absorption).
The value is 5.3 angstrom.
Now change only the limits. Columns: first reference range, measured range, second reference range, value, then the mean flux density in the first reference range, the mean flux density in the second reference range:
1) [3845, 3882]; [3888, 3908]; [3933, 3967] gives -2.4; 8.92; 7.7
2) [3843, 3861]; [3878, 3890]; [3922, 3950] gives -0.2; 8.71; 6.42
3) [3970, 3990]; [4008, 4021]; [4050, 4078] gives -3.3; 11.2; 15.4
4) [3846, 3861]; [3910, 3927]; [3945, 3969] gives -3.6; 8.61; 8.37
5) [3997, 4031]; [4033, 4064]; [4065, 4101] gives 1.4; 15.9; 16.3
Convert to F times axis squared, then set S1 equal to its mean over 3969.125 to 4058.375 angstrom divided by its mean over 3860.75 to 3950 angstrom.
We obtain 1.77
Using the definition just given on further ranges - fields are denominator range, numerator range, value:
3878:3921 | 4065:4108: 1.79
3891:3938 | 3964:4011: 1.44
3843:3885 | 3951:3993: 1.15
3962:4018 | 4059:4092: 1.36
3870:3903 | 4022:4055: 1.85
